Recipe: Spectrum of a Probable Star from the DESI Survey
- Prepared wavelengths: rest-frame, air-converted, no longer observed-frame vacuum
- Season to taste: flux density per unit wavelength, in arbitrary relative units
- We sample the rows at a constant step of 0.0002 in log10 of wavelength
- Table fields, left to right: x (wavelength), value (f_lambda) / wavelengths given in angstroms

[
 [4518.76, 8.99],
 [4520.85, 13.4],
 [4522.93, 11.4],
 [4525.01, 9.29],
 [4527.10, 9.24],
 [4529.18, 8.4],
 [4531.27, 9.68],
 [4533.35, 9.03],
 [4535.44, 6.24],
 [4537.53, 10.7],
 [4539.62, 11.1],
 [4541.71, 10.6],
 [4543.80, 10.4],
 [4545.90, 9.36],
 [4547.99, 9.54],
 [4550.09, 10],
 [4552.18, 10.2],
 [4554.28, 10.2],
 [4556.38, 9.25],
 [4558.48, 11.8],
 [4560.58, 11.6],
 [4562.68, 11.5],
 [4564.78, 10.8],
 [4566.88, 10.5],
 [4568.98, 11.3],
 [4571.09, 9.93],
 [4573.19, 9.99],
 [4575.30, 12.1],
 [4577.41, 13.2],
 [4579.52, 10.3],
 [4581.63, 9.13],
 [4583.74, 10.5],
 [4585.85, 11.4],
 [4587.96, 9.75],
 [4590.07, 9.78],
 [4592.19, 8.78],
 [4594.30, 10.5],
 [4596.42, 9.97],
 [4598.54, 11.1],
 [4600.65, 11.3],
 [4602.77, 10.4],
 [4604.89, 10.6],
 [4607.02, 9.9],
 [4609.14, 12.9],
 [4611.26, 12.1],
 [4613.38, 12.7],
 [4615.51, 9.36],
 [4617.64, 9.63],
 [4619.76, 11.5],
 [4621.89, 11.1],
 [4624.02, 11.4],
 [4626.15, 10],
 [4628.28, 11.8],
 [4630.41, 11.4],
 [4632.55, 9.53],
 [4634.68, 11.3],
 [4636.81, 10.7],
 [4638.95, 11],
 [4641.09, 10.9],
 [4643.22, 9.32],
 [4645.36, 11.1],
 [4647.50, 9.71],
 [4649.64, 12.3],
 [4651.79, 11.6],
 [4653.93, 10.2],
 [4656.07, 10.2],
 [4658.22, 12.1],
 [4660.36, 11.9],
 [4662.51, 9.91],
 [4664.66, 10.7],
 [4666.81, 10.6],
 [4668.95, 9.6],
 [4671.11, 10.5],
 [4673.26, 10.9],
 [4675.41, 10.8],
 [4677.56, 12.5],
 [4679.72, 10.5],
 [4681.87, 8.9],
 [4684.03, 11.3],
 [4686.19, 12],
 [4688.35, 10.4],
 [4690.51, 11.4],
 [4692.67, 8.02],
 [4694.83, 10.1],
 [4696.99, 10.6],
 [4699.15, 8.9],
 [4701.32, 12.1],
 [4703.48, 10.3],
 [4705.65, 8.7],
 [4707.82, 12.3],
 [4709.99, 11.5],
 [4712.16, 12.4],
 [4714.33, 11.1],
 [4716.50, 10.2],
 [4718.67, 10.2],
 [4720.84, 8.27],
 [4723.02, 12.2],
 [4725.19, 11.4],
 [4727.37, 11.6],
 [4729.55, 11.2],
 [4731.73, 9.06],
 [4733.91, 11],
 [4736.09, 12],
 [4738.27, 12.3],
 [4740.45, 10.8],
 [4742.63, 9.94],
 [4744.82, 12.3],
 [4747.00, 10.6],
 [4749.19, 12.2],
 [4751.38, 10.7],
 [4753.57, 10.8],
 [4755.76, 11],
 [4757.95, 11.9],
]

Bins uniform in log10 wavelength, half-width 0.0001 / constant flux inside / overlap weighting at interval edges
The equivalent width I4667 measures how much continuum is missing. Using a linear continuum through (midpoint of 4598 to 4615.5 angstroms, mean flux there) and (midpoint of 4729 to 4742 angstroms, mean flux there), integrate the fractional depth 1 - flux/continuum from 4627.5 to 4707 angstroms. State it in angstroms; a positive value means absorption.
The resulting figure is 3.6 angstroms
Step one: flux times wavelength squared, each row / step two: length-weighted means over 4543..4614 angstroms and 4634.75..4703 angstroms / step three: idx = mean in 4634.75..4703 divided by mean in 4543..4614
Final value 1.0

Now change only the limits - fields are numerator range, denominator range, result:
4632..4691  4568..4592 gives 1.05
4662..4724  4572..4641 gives 1.02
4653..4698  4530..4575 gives 1.10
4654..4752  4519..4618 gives 1.10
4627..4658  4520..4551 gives 1.15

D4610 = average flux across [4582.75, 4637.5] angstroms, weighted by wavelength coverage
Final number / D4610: 10.7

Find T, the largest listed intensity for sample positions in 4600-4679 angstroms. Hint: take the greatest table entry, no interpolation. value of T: 12.9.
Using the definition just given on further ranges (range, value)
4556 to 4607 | 13.2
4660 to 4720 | 12.5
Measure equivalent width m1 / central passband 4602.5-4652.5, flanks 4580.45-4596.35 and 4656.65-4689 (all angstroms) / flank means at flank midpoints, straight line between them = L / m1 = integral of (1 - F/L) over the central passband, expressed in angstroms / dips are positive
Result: -2.7 angstroms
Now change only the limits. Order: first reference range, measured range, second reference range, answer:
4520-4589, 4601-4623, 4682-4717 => -1.2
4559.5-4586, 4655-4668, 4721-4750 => 0.2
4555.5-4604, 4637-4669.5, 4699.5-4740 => 0.1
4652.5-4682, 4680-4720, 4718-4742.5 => 0.9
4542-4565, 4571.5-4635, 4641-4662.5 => -0.7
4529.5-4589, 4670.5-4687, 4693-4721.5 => -0.7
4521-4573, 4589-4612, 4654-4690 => -0.5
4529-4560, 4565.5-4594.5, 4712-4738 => -1.4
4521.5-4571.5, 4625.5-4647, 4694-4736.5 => -0.5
